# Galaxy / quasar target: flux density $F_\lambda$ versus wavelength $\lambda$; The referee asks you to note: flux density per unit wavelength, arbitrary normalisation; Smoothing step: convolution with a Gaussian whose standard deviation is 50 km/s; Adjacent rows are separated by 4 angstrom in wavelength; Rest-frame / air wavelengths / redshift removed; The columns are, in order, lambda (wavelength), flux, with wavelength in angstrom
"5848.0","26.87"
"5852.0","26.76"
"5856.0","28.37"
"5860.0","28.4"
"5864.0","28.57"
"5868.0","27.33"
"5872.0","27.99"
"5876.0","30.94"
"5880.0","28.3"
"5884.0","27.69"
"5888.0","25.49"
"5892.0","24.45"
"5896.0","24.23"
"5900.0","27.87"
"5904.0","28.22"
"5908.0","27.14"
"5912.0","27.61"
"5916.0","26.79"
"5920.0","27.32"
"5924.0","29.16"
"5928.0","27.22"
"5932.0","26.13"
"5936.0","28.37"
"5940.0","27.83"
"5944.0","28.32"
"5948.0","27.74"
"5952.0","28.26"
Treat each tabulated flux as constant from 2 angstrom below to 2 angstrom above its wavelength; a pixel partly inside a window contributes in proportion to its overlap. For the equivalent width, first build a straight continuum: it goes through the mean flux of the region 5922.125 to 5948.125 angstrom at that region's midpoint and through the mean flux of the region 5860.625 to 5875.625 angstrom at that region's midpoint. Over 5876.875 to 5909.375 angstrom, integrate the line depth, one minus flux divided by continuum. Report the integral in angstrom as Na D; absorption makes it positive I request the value 1.5 angstrom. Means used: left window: 28.3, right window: 27.8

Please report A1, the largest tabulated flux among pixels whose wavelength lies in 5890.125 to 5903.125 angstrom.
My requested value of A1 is 27.87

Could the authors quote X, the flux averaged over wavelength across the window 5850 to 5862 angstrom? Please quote 27.8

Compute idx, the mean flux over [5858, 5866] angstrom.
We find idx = 28.5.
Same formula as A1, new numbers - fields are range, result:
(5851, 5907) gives 30.94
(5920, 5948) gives 29.16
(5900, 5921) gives 28.22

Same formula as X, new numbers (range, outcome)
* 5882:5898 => 25.5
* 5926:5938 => 27.2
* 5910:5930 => 27.6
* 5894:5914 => 27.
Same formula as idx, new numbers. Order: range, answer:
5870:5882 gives 29.1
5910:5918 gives 27.2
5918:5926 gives 28.2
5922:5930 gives 28.2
